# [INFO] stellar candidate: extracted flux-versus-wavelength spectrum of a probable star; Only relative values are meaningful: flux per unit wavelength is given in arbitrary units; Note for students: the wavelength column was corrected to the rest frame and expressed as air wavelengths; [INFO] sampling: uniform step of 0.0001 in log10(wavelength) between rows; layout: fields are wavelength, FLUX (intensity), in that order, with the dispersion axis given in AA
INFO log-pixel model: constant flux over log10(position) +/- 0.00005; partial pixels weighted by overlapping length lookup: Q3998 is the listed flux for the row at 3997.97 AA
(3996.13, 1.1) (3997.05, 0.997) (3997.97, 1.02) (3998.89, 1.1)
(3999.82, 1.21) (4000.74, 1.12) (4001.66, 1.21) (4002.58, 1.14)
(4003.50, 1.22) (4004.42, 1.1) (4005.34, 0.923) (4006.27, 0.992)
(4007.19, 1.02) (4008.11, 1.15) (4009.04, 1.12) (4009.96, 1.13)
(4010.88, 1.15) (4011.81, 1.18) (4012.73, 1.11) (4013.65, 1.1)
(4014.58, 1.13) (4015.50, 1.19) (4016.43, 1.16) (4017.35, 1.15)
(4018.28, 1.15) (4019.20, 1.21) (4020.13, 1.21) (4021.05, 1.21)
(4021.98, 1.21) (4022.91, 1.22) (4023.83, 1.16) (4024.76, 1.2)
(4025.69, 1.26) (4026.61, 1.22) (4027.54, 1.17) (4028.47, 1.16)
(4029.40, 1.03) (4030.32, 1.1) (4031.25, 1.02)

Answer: 1.02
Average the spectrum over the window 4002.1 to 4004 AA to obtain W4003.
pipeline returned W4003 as 1.18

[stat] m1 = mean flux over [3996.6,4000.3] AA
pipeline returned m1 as 1.08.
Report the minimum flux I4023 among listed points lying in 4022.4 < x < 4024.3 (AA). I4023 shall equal 1.16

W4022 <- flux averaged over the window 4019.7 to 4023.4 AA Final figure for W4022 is 1.21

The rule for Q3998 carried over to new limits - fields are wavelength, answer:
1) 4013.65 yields 1.1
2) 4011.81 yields 1.18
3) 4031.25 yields 1.02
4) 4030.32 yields 1.1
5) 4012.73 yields 1.11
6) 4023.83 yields 1.16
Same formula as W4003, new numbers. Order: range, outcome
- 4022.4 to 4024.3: 1.19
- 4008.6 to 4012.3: 1.15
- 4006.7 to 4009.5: 1.1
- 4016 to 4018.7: 1.15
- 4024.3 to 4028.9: 1.2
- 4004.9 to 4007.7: 0.981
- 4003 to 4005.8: 1.08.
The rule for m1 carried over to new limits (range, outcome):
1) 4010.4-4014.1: 1.14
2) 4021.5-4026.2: 1.21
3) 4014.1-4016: 1.16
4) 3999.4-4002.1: 1.18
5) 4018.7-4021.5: 1.21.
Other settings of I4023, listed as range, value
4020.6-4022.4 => 1.21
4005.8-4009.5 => 0.992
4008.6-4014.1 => 1.1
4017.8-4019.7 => 1.15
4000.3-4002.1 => 1.12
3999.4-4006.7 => 0.923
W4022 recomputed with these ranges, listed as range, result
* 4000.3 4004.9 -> 1.16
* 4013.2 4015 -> 1.11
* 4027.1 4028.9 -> 1.16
